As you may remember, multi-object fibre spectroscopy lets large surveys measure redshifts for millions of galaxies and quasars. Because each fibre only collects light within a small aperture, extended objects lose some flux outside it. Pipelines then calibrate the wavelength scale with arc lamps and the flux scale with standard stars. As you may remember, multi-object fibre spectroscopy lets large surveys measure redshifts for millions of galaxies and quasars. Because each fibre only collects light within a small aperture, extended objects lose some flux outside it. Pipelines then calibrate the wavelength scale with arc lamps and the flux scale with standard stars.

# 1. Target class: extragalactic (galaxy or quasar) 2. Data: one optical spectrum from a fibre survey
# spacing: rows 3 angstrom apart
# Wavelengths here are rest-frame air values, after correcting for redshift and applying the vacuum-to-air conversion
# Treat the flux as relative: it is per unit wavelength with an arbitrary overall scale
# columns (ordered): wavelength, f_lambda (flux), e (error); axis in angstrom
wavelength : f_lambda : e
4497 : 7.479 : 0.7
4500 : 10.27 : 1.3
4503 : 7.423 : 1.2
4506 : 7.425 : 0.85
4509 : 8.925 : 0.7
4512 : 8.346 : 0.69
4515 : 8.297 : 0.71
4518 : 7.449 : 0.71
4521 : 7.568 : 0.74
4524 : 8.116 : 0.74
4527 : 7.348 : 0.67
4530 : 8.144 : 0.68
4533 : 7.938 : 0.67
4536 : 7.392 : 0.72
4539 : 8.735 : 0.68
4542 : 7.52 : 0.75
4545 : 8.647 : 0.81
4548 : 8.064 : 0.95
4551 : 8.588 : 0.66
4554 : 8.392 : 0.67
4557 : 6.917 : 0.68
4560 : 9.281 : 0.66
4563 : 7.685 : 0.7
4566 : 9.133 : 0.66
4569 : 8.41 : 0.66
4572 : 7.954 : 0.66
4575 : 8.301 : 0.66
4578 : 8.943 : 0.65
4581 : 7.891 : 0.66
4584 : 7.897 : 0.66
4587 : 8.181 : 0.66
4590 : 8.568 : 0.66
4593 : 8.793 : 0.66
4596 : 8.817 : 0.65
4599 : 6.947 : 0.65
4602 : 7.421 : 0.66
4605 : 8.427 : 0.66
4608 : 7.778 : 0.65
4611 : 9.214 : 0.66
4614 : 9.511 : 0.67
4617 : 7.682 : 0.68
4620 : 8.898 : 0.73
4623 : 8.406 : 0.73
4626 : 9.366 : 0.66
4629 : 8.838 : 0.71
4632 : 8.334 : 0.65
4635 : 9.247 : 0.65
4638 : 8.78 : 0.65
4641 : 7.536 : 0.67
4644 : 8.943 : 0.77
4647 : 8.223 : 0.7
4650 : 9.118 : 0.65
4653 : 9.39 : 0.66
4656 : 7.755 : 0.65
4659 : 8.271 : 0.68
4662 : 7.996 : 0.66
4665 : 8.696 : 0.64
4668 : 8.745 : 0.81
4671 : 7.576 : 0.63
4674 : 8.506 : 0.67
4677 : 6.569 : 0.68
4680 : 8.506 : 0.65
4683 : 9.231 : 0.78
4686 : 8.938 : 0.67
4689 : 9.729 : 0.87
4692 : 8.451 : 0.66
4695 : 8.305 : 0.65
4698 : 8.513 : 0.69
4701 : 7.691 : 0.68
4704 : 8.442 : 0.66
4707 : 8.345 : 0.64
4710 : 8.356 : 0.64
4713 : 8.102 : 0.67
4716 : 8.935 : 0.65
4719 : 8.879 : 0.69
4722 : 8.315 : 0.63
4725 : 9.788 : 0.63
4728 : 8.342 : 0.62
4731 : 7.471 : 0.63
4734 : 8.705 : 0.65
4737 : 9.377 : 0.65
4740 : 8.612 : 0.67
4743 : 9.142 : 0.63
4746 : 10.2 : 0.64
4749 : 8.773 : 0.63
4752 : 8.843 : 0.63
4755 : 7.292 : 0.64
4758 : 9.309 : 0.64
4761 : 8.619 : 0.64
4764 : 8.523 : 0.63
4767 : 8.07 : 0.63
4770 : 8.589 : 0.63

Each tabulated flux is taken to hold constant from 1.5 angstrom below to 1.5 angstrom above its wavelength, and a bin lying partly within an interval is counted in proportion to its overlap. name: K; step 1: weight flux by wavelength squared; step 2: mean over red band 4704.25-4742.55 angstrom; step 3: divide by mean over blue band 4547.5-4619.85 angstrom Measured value 1.10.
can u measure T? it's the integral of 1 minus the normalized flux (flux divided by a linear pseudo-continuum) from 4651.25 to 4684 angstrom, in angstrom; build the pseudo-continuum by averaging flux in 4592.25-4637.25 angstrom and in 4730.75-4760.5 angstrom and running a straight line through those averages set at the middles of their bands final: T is 1.3 angstrom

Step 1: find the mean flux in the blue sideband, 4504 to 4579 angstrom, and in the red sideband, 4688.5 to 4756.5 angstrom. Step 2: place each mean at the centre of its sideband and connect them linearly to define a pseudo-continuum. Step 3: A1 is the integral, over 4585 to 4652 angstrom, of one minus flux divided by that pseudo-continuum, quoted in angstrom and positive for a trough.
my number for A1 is -1.3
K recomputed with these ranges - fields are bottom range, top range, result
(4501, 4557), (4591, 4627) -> 1.09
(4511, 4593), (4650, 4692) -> 1.10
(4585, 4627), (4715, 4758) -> 1.10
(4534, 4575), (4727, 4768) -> 1.15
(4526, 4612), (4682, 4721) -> 1.11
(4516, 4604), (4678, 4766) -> 1.15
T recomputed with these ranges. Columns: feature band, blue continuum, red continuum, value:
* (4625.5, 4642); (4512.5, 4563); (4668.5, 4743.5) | -0.75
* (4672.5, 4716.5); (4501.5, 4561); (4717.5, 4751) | 1.39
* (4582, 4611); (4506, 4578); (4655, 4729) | 0.36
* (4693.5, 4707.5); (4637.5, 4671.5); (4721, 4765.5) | 0.57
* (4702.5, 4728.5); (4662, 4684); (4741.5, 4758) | -0.08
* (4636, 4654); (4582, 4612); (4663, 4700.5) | -0.70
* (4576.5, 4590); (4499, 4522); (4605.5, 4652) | 0.34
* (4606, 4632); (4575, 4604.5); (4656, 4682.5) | -1.67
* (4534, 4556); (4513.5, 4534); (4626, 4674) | -0.57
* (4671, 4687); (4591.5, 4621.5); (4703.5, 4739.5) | 0.46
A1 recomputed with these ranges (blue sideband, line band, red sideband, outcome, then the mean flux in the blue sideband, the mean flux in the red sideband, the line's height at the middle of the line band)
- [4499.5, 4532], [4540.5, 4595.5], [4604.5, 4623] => 0.2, 8.05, 8.58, 8.33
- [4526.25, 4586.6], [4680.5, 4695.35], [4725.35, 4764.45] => -0.7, 8.17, 8.75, 8.57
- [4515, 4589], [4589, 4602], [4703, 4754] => 0.1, 8.11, 8.73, 8.26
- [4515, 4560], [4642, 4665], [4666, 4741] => -0.5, 7.97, 8.5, 8.34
